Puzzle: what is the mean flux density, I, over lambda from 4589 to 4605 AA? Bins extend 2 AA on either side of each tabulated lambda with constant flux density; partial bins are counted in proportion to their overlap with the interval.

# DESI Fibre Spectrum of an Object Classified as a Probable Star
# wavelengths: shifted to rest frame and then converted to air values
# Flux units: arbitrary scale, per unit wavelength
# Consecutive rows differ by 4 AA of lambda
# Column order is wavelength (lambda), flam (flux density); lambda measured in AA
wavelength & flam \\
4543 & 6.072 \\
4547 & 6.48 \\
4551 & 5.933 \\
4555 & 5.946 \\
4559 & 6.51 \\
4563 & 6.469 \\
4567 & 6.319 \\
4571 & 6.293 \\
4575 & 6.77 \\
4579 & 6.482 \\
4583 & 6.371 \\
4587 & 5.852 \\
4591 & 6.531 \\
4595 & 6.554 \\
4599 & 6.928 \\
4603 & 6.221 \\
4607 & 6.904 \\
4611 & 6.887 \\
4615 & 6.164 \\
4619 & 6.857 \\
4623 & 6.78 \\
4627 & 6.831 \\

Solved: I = 6.56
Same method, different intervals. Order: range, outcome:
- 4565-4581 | 6.47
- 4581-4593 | 6.25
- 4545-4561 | 6.22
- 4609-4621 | 6.64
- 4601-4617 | 6.54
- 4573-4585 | 6.54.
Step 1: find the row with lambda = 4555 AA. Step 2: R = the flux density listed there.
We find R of 5.946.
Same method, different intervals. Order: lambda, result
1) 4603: 6.221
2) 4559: 6.51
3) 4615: 6.164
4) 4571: 6.293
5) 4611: 6.887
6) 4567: 6.319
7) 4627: 6.831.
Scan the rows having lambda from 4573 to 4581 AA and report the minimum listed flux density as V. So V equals 6.482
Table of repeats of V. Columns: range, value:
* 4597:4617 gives 6.164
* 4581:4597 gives 5.852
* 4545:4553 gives 5.933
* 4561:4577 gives 6.293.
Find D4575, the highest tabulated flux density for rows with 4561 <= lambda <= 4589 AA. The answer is 6.77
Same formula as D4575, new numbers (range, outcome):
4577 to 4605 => 6.928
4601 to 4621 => 6.904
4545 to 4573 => 6.51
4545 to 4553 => 6.48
